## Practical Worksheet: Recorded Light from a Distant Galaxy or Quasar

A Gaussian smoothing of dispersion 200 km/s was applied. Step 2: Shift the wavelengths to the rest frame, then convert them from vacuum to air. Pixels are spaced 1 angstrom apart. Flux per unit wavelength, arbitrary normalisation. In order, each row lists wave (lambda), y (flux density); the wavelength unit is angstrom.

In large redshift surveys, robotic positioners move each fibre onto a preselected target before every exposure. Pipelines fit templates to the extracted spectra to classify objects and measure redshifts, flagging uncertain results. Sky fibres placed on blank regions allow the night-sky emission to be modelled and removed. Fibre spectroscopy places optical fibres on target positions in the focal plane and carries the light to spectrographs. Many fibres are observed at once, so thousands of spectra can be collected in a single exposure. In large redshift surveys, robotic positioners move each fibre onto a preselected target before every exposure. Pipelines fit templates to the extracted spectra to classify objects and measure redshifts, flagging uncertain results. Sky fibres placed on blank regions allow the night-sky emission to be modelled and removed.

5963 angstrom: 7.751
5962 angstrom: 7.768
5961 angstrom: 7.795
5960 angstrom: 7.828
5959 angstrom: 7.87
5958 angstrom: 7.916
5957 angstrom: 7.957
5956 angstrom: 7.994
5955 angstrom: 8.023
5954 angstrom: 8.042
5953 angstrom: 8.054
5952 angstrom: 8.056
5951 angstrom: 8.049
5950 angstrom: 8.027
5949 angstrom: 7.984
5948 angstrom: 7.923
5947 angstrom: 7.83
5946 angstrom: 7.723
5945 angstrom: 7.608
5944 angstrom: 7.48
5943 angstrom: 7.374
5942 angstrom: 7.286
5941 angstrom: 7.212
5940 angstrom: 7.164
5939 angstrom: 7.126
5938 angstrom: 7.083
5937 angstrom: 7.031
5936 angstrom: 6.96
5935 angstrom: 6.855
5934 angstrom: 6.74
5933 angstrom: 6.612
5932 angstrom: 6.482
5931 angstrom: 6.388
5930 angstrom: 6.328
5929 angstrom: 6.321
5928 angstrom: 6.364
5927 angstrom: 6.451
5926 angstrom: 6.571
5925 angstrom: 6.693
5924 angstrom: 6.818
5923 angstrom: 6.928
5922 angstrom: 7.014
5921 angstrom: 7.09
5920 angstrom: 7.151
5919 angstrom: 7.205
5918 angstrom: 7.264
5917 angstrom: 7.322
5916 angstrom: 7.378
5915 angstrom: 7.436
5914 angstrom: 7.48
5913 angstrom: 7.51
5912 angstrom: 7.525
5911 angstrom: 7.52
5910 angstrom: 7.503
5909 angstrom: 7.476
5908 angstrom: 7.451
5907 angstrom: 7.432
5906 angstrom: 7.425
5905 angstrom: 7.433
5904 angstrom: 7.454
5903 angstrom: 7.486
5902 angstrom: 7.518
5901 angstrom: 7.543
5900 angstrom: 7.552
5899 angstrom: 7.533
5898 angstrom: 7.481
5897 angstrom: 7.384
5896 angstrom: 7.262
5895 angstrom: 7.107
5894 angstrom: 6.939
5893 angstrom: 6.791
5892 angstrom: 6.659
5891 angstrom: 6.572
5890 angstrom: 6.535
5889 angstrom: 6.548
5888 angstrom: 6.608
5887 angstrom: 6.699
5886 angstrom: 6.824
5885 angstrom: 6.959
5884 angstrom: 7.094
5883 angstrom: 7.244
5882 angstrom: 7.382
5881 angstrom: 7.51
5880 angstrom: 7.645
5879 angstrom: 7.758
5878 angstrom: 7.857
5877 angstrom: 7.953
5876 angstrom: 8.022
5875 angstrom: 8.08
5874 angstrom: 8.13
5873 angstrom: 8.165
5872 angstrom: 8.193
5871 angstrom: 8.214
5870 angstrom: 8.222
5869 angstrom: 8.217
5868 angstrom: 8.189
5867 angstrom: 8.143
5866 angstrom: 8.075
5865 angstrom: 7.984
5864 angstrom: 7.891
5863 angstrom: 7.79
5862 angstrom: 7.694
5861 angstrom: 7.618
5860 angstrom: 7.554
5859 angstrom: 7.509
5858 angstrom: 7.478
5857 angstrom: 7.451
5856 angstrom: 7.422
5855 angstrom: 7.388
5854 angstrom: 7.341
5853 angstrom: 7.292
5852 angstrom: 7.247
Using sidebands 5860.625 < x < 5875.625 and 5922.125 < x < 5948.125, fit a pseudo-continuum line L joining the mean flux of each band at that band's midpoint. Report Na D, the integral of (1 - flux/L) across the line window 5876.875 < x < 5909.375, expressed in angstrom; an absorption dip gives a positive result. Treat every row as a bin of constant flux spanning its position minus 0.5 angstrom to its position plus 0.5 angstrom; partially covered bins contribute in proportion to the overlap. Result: 1.70 angstrom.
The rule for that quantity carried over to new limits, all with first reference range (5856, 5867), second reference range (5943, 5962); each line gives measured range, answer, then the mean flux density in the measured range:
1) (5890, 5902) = 0.96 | 7.15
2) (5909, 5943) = 3.58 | 7.01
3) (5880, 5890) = 0.98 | 7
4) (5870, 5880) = -0.38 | 8.03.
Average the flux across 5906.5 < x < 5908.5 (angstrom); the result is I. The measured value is 7.44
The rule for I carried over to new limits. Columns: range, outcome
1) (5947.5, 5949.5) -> 7.95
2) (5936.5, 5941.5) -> 7.12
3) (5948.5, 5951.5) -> 8.02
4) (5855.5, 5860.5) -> 7.48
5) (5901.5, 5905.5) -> 7.47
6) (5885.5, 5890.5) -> 6.64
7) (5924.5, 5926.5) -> 6.63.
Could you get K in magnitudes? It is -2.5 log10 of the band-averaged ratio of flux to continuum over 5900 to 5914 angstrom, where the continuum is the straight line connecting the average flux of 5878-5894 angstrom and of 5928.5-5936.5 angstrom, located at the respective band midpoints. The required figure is -0.10 mag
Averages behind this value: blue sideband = 7.01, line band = 7.49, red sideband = 6.59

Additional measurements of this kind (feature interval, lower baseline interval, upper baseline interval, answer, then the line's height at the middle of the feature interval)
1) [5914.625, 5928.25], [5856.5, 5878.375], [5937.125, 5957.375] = 0.12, 7.76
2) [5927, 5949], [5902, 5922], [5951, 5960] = 0.10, 7.74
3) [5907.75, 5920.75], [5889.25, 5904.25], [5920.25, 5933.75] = -0.08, 6.86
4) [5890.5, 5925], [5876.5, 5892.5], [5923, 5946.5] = -0.04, 7.02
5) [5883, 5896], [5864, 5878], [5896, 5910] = 0.14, 7.74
